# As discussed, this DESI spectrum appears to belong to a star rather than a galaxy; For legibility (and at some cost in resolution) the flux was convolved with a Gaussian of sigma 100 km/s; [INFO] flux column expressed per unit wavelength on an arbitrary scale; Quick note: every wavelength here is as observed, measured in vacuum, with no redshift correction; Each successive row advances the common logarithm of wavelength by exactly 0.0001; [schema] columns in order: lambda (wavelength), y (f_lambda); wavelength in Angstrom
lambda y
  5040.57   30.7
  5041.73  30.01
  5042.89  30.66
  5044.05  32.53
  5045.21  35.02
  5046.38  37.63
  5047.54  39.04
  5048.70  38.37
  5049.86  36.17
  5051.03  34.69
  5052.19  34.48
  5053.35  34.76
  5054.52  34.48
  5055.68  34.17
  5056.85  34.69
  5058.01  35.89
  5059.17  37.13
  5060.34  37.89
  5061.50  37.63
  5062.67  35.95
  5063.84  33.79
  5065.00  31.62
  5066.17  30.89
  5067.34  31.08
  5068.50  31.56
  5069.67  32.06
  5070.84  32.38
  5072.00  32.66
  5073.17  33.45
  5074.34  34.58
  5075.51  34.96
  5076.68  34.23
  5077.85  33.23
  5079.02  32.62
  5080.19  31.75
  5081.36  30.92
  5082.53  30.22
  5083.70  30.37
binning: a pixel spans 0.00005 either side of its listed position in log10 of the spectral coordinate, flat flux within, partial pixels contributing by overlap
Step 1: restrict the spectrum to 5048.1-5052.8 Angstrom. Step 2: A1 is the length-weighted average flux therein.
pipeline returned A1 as 36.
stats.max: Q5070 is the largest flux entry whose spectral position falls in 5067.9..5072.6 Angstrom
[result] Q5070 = 32.66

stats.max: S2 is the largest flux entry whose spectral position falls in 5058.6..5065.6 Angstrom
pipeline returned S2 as 37.89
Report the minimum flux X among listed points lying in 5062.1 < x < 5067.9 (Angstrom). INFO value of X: 30.89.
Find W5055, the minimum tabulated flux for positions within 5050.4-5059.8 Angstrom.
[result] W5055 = 34.17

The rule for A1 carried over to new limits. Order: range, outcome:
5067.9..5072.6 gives 32.2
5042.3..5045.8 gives 32.7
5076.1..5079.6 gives 33.3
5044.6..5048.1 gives 37.1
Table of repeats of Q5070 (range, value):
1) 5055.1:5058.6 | 35.89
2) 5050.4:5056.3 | 34.76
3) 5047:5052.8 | 39.04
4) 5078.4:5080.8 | 32.62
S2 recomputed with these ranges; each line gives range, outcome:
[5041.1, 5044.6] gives 32.53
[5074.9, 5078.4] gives 34.96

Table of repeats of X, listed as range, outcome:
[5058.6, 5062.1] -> 37.13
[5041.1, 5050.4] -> 30.01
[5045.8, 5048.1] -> 37.63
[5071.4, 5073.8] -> 32.66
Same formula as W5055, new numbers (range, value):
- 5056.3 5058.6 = 34.69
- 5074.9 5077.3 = 34.23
